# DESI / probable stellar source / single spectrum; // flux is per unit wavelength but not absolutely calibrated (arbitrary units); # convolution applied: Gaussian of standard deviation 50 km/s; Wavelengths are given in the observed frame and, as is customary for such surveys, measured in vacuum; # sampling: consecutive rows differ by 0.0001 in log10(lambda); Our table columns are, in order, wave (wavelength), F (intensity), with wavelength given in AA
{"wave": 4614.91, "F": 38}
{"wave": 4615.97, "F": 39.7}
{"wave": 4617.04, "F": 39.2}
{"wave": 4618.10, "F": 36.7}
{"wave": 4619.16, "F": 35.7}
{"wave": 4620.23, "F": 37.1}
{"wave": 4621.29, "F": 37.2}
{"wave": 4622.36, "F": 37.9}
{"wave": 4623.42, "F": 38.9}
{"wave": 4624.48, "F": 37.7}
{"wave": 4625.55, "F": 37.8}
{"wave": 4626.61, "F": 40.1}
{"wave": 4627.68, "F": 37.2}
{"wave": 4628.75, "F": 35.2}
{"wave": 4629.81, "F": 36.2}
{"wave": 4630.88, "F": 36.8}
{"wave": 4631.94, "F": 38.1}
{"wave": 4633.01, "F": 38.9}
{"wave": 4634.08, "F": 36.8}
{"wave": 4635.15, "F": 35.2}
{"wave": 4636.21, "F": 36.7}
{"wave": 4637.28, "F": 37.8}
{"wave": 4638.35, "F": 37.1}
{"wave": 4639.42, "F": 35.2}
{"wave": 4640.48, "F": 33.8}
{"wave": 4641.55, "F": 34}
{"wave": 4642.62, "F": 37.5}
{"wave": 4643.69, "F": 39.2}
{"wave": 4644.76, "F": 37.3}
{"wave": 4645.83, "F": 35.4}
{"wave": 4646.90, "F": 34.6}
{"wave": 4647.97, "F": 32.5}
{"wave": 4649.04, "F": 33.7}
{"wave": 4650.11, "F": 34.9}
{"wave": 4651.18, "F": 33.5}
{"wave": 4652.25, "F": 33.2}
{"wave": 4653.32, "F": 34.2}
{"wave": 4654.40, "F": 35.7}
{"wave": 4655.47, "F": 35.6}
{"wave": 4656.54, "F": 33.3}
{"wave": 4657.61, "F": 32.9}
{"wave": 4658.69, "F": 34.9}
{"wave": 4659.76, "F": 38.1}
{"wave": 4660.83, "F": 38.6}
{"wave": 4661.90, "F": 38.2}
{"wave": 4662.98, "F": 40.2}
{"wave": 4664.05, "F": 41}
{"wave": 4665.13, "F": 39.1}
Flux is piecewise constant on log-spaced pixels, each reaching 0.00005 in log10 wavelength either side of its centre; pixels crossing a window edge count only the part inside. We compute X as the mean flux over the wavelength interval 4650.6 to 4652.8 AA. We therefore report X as 33.4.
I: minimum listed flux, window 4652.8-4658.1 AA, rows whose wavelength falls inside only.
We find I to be 32.9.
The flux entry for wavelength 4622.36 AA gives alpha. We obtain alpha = 37.9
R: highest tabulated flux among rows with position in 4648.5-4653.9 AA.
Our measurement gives 34.9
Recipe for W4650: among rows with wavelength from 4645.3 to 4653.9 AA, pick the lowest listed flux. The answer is 32.5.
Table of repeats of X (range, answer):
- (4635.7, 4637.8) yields 37.2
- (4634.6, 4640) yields 36.4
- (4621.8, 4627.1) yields 38.5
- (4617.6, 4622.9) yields 36.9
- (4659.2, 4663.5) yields 38.8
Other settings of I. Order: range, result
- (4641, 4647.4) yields 34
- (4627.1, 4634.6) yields 35.2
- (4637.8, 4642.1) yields 33.8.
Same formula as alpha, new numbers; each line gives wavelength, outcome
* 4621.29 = 37.2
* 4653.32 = 34.2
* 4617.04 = 39.2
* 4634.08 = 36.8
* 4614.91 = 38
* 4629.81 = 36.2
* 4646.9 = 34.6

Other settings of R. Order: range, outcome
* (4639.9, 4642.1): 34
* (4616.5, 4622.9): 39.2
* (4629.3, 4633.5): 38.9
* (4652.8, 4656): 35.7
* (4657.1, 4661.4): 38.6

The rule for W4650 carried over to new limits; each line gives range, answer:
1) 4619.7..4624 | 37.1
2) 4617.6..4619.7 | 35.7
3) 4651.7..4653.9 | 33.2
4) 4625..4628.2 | 37.2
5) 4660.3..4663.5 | 38.2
